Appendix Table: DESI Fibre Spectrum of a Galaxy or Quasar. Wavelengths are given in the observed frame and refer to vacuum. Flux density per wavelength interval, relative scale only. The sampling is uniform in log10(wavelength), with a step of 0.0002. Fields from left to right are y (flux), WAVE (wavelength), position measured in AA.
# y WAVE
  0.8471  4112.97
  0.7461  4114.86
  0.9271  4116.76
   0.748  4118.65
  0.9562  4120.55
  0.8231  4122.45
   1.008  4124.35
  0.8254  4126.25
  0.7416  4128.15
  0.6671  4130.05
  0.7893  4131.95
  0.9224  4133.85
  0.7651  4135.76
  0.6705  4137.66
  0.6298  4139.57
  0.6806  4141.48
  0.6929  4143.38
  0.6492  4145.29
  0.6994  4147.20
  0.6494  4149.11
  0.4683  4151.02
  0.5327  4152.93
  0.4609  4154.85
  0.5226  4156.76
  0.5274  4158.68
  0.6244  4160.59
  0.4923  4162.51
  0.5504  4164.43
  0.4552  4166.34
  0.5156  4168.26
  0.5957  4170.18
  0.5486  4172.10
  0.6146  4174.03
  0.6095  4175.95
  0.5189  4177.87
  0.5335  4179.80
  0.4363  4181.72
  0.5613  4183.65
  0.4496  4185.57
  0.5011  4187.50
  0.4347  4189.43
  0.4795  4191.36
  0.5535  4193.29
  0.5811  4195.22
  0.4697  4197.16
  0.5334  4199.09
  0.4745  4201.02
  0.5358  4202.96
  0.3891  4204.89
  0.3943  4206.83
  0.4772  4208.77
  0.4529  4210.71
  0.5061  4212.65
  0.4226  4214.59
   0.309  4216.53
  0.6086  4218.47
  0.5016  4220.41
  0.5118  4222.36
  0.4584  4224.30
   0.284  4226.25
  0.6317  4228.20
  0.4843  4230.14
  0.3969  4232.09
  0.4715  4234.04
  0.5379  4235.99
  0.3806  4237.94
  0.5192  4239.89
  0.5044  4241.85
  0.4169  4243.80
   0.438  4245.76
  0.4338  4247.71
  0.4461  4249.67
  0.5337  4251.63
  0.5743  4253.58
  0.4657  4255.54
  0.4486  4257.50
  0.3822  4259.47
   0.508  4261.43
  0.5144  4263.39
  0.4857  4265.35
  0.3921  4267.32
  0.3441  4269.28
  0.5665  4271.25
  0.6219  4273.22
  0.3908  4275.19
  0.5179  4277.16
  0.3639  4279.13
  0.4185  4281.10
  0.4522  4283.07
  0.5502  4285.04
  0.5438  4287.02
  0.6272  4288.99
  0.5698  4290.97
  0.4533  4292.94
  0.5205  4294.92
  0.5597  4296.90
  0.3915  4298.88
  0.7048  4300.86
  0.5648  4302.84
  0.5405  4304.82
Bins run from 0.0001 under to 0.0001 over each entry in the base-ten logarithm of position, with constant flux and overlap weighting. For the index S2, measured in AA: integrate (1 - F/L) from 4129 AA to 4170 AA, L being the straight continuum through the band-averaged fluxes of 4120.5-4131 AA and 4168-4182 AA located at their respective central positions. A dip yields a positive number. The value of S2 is 4.8 AA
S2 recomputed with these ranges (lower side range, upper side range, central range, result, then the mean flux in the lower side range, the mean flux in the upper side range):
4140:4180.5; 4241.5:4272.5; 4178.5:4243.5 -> 4.7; 0.57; 0.466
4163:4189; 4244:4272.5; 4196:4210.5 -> 1.1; 0.527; 0.467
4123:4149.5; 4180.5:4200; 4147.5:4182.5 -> 4.1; 0.745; 0.5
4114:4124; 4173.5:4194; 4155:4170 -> 2.3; 0.851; 0.515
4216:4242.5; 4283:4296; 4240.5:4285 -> 3.6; 0.474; 0.537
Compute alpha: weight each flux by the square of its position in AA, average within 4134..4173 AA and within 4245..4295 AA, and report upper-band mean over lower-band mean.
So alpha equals 0.86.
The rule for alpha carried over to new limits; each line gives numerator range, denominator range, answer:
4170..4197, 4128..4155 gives 0.80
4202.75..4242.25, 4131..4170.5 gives 0.78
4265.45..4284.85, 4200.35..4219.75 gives 1.03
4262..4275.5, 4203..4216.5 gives 1.12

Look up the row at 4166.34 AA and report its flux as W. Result 0.4552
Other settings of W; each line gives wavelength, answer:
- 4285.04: 0.5502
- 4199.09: 0.5334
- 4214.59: 0.4226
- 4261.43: 0.508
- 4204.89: 0.3891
